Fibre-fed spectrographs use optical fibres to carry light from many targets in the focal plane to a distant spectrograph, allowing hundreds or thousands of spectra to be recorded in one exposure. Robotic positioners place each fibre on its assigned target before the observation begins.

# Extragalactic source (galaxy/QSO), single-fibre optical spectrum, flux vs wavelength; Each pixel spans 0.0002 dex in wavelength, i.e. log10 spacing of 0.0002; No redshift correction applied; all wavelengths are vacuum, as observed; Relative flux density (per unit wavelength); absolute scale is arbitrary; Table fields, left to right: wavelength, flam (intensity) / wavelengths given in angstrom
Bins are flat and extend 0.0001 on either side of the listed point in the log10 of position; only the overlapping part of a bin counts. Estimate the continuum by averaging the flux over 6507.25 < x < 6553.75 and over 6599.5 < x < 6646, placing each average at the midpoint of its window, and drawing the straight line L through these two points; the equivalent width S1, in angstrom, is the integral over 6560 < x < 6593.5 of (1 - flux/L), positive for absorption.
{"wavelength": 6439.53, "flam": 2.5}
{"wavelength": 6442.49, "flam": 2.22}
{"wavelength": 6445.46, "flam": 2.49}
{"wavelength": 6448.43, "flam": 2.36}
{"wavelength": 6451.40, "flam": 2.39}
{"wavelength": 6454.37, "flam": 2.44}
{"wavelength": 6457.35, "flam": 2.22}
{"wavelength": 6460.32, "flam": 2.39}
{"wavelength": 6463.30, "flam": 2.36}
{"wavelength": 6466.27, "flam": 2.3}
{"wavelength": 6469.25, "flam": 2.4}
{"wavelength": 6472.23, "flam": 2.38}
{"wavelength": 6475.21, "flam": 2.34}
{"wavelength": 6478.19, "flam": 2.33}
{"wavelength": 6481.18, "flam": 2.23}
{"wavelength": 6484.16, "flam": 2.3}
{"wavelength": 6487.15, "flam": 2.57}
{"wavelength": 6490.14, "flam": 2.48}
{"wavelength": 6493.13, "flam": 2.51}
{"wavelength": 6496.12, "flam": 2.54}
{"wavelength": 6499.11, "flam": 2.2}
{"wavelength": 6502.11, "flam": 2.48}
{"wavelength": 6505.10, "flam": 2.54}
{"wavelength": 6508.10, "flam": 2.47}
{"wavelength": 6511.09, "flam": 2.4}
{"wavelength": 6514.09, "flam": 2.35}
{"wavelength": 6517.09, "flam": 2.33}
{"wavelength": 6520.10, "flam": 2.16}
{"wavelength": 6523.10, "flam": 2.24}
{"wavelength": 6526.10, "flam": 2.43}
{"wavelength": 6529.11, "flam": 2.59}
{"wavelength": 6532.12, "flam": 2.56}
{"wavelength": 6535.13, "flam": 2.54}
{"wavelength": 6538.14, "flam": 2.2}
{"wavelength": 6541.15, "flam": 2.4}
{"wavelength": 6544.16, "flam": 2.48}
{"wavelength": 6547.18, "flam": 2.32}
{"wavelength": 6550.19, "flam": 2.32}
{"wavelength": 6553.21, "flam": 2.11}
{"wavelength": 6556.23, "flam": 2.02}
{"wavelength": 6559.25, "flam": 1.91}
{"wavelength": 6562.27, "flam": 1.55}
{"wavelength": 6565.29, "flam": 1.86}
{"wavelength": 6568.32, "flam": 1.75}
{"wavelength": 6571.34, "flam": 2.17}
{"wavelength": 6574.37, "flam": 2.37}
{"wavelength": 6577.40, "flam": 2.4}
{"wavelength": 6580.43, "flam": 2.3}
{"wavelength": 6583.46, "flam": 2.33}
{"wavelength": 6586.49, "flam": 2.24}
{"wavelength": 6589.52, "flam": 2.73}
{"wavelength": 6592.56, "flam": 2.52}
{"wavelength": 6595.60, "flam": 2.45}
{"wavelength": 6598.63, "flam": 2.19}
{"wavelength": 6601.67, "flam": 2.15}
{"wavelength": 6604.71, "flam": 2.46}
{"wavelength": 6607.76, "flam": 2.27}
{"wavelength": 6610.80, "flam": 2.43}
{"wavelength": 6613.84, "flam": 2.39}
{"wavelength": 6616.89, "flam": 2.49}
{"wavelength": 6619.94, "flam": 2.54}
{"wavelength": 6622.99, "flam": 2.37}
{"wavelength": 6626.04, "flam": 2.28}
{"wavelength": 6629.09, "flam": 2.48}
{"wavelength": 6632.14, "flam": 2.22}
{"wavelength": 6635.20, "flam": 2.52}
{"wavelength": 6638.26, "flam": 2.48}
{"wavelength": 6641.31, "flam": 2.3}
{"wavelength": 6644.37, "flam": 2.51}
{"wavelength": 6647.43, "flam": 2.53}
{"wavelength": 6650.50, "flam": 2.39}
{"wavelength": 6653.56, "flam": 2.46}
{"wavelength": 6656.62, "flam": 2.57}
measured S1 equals 2.7 angstrom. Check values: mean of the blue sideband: 2.37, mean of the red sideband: 2.39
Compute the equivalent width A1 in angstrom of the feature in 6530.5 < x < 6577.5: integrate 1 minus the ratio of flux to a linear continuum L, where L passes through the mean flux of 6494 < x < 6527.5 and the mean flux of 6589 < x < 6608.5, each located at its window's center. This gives 3.98 angstrom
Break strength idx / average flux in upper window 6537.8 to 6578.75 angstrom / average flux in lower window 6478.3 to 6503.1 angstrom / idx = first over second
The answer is 0.88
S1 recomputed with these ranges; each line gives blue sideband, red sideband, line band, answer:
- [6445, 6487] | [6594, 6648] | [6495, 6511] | -0.5 angstrom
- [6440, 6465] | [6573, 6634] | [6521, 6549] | -0.4 angstrom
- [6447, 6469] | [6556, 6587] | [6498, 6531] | -2.5 angstrom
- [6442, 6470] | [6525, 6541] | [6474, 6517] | 0.1 angstrom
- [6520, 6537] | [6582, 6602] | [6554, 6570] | 3.8 angstrom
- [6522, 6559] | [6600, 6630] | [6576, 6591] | -0.2 angstrom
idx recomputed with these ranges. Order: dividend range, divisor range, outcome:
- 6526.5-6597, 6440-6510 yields 0.95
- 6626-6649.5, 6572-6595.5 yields 1.01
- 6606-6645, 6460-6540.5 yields 1.00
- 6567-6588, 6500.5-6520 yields 0.93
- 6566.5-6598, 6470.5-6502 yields 0.97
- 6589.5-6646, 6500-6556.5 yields 1.01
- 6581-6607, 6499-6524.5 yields 1.01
